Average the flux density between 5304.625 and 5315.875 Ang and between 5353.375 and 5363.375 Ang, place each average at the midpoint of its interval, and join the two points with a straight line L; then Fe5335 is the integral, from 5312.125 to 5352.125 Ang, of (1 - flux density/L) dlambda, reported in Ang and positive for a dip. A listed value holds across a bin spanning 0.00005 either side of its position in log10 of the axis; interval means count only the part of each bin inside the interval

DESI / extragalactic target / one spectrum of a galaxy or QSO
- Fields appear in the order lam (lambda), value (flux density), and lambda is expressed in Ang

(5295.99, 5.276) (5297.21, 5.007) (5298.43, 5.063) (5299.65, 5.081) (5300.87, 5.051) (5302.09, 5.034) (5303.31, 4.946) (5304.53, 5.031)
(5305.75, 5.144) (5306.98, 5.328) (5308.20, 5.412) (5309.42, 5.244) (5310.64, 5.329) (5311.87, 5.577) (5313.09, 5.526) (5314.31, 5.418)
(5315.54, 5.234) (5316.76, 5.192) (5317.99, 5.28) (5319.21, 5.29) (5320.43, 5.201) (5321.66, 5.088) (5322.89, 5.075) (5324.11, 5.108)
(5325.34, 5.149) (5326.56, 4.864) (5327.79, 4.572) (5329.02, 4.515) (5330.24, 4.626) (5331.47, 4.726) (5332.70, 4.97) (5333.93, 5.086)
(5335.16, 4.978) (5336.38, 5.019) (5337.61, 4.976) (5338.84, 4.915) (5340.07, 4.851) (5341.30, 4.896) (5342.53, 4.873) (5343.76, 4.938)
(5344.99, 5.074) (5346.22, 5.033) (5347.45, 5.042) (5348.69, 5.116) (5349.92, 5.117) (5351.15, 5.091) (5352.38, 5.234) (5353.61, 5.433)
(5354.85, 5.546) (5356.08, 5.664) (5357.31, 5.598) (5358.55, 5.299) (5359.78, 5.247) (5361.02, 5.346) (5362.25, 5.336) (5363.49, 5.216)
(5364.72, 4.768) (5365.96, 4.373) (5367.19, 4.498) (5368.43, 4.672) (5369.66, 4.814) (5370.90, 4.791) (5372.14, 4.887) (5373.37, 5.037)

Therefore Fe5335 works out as 2.6 Ang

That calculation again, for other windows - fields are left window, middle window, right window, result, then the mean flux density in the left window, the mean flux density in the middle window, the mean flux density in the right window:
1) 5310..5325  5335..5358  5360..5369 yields -0.4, 5.27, 5.13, 4.9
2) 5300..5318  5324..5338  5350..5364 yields 1.1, 5.25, 4.87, 5.36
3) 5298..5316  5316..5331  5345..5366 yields 0.7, 5.23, 5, 5.22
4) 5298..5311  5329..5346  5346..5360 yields 1.1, 5.15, 4.91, 5.29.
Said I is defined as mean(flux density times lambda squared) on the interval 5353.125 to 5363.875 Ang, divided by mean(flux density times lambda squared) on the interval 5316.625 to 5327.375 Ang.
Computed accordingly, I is 1.07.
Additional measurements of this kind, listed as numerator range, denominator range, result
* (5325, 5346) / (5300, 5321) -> 0.94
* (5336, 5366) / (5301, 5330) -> 1.01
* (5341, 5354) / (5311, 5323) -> 0.97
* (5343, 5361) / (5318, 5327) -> 1.03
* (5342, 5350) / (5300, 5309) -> 0.99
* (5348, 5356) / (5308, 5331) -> 1.04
